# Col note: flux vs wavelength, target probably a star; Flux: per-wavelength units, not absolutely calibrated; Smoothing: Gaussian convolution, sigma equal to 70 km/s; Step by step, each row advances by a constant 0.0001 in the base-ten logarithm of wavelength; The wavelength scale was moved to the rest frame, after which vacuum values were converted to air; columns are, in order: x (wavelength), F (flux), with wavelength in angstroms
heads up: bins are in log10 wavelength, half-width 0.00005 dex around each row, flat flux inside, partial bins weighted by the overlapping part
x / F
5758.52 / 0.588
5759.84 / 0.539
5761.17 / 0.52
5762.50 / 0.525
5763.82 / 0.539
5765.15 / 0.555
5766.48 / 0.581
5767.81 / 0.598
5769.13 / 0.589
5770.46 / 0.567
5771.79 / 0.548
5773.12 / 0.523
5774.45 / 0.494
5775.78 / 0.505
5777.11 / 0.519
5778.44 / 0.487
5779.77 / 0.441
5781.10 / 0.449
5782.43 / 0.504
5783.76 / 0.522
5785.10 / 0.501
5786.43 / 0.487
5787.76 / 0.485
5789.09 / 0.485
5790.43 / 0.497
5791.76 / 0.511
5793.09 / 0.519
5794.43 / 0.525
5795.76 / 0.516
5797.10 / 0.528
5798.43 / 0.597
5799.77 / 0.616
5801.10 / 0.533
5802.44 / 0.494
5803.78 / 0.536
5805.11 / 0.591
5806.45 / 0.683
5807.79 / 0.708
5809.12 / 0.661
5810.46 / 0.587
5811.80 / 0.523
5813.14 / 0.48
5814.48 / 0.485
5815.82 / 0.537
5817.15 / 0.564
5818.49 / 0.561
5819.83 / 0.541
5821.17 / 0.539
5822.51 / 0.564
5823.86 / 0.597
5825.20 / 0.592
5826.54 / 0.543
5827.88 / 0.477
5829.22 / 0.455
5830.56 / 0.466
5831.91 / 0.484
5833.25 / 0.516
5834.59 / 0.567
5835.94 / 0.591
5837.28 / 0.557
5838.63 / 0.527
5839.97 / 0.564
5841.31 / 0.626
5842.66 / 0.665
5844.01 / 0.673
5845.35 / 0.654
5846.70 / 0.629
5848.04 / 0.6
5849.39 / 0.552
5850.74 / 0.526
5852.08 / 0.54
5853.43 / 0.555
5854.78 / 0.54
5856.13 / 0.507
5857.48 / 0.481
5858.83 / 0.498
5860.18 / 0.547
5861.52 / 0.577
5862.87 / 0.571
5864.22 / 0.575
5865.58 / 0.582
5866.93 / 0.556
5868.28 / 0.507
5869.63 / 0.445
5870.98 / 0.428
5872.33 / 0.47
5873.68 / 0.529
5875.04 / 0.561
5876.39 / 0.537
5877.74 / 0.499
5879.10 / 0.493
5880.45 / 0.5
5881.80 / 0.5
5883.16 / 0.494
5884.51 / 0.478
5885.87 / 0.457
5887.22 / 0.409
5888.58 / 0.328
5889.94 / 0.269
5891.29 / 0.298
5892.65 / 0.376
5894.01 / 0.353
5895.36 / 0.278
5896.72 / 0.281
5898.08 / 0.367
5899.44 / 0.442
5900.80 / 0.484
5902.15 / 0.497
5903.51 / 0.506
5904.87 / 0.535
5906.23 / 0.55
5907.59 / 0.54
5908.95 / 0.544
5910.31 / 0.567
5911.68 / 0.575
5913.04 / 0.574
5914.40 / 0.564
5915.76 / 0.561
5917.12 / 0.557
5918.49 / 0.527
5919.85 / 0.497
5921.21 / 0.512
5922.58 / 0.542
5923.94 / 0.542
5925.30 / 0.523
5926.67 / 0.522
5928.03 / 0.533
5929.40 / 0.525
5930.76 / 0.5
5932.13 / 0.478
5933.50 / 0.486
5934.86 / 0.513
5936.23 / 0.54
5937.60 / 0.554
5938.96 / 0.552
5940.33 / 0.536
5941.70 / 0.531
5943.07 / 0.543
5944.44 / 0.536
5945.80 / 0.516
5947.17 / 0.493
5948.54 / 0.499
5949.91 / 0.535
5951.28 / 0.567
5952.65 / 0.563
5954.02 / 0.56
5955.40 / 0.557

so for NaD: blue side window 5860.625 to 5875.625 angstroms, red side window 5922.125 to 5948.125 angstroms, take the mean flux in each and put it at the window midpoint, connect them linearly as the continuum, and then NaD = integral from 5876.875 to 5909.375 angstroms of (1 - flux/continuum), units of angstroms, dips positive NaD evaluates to 5.6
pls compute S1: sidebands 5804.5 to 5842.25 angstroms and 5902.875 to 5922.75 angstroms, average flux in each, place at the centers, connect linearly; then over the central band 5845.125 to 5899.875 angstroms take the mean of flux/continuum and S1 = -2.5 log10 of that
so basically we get 0.15 mag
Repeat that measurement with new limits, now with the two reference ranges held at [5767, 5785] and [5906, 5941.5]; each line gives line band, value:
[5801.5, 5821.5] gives -0.09 mag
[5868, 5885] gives 0.07 mag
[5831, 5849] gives -0.12 mag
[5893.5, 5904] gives 0.31 mag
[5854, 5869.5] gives -0.02 mag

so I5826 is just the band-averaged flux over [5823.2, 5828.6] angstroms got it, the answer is 0.552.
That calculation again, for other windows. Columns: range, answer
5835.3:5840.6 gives 0.56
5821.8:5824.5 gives 0.578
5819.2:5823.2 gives 0.547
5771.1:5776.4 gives 0.518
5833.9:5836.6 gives 0.578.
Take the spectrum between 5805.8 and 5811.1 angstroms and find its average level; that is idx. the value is 0.66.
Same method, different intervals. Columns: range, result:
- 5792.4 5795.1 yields 0.522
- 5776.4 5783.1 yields 0.481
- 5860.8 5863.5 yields 0.575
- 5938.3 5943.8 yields 0.54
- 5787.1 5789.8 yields 0.484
